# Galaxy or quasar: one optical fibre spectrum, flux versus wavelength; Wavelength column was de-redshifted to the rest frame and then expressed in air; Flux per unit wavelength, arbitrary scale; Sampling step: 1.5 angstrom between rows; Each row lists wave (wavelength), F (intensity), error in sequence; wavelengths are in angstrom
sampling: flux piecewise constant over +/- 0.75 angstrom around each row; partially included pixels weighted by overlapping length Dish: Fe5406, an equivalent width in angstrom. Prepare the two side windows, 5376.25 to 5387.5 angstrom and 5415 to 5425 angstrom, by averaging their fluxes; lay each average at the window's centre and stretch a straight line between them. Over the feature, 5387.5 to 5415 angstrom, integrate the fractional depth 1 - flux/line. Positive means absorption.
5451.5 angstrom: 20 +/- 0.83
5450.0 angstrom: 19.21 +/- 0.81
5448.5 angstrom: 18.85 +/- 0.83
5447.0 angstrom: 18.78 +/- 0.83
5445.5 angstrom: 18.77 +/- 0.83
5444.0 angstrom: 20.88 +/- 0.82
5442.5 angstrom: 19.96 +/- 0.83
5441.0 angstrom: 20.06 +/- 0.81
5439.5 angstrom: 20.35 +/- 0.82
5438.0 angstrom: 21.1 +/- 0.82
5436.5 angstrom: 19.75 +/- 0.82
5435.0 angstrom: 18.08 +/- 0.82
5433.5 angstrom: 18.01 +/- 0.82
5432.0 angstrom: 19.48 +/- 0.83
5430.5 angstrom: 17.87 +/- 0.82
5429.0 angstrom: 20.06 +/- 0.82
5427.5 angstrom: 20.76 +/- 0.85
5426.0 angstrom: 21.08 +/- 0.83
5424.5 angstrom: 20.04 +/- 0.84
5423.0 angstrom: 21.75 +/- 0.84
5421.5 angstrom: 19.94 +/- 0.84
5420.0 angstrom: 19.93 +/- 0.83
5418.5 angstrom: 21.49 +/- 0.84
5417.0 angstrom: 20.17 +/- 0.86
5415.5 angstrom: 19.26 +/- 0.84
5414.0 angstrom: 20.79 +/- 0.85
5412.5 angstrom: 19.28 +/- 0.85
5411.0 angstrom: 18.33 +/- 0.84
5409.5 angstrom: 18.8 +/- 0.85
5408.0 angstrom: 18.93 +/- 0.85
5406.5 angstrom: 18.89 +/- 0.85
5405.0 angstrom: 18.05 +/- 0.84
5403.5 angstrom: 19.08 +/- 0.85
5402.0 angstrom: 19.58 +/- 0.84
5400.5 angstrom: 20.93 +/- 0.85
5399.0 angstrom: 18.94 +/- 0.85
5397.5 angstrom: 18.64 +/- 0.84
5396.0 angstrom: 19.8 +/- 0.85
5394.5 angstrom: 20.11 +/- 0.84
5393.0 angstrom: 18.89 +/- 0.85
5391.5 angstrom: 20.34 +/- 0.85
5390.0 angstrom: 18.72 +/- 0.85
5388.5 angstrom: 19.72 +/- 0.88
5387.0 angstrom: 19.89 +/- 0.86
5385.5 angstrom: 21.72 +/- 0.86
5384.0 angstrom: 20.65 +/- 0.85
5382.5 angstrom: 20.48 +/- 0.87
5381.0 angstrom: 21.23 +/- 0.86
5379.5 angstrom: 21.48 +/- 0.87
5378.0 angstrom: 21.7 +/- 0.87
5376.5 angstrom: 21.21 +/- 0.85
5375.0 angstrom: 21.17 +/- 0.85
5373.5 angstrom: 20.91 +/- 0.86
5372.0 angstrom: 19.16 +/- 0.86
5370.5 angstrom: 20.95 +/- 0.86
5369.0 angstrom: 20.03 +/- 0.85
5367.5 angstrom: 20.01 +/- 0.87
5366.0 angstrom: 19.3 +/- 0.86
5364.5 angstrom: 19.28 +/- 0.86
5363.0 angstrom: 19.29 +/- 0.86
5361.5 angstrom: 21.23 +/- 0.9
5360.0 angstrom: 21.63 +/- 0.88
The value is 1.9 angstrom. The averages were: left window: 21.1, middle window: 19.3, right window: 20.4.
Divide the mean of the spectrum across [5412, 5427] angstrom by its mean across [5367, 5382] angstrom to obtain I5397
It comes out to 1.0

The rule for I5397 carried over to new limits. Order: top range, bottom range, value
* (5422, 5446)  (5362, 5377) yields 0.99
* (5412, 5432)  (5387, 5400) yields 1.04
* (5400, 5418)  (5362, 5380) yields 0.95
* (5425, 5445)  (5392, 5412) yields 1.03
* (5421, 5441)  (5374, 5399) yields 0.98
